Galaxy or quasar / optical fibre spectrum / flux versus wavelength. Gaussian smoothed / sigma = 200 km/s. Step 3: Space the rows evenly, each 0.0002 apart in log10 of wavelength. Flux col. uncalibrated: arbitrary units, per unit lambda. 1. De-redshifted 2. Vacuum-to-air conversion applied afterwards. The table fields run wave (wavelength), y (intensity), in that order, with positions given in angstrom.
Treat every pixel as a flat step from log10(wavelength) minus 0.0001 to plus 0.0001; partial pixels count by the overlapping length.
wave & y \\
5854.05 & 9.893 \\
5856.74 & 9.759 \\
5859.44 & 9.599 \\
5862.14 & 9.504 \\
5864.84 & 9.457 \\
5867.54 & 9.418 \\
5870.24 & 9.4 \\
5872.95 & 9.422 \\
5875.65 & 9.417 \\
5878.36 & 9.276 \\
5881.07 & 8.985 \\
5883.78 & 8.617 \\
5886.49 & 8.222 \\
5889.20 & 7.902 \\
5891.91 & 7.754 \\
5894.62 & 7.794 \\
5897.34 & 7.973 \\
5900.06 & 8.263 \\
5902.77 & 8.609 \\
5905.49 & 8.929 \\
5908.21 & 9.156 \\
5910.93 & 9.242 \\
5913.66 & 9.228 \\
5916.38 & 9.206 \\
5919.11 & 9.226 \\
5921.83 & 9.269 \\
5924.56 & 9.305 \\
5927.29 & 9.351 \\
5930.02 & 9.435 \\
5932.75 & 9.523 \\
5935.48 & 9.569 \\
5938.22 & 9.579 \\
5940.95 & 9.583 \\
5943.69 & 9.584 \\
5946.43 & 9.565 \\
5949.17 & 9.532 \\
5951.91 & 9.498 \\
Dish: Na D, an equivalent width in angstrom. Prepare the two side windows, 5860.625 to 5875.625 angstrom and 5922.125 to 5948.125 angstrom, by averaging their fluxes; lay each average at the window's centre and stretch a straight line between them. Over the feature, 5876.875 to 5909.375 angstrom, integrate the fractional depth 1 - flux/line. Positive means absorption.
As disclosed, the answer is 3.4 angstrom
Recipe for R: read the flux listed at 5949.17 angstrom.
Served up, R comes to 9.532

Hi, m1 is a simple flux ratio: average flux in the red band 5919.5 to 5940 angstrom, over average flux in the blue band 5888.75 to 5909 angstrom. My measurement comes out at 1.14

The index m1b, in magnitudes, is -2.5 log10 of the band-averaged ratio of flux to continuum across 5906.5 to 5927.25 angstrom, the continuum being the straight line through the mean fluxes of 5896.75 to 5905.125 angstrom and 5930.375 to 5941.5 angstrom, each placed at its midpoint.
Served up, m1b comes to -0.04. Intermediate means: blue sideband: 8.39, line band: 9.23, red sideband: 9.55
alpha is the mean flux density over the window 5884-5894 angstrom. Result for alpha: 8.03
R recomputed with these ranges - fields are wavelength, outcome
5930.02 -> 9.435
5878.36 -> 9.276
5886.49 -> 8.222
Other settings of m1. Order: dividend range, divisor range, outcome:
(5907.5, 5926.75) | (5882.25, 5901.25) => 1.14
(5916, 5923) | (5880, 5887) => 1.07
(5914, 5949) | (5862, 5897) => 1.07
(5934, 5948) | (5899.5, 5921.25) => 1.06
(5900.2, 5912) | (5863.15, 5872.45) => 0.95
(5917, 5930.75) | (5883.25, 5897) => 1.16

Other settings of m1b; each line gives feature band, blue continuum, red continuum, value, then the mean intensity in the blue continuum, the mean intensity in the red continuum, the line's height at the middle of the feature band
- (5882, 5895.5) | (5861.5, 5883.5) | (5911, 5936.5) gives 0.15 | 9.32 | 9.34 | 9.32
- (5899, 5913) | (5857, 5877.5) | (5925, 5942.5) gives 0.07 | 9.47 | 9.5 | 9.49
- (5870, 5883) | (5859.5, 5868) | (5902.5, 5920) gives 0.02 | 9.49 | 9.11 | 9.38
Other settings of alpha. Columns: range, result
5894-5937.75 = 9.04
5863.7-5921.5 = 8.84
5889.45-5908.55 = 8.29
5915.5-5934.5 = 9.34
